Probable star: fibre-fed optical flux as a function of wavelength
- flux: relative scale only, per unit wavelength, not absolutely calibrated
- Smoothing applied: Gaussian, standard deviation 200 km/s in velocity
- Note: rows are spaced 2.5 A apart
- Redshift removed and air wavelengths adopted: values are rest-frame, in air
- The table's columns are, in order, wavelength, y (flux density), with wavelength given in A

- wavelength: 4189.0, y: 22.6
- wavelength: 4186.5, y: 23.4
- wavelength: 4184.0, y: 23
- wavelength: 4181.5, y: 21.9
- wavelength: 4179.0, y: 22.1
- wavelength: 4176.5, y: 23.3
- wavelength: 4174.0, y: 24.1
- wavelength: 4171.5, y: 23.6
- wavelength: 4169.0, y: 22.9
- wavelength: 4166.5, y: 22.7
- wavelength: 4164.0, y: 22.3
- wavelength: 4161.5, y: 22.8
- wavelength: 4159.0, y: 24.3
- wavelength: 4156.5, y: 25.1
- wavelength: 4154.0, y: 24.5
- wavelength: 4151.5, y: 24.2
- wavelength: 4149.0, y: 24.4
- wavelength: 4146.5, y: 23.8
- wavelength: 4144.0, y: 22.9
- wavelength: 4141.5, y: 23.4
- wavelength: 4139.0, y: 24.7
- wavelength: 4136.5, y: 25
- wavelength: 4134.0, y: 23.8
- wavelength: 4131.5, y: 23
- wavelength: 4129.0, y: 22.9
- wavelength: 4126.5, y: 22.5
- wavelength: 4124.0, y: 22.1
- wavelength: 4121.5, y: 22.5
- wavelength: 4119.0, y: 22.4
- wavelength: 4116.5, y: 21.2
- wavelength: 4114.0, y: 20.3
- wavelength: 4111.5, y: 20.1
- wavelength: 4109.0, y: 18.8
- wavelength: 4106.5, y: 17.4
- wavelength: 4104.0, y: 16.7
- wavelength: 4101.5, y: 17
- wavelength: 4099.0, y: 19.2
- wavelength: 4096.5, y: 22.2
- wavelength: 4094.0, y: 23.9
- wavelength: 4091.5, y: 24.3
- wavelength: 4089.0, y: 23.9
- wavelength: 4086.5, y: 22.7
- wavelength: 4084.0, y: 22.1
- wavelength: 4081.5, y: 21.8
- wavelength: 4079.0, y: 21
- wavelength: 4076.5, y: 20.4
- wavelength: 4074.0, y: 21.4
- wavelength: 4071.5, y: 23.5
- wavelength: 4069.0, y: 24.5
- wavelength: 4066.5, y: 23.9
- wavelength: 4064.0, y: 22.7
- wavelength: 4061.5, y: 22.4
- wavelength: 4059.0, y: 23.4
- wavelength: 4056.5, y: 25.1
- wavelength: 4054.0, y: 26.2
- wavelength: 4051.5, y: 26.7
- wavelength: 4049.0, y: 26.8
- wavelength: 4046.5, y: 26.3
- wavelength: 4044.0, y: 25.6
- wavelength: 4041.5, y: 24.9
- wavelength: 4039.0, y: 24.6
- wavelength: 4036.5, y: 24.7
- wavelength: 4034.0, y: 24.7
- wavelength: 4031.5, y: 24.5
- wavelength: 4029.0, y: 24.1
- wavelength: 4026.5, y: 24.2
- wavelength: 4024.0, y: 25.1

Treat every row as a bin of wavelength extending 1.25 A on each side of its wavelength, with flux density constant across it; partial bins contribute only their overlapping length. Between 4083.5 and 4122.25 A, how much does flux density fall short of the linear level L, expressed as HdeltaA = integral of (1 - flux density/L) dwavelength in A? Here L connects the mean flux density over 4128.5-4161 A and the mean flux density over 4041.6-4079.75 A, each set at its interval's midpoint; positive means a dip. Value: 5.1 A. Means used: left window 24.1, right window 24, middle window 20.9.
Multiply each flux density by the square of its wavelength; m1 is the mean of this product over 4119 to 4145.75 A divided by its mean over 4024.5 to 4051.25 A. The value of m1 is 0.97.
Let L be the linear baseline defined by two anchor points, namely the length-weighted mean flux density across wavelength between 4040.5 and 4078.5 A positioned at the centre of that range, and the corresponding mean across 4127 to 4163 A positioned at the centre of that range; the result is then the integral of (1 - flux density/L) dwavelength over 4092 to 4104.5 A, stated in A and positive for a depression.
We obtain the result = 2.0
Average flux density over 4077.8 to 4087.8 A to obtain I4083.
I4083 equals 21.9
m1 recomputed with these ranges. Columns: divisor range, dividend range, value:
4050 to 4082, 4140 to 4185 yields 1.05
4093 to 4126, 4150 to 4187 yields 1.18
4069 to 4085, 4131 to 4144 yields 1.12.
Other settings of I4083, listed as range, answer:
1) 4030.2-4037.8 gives 24.6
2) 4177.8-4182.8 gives 22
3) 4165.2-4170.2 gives 22.8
